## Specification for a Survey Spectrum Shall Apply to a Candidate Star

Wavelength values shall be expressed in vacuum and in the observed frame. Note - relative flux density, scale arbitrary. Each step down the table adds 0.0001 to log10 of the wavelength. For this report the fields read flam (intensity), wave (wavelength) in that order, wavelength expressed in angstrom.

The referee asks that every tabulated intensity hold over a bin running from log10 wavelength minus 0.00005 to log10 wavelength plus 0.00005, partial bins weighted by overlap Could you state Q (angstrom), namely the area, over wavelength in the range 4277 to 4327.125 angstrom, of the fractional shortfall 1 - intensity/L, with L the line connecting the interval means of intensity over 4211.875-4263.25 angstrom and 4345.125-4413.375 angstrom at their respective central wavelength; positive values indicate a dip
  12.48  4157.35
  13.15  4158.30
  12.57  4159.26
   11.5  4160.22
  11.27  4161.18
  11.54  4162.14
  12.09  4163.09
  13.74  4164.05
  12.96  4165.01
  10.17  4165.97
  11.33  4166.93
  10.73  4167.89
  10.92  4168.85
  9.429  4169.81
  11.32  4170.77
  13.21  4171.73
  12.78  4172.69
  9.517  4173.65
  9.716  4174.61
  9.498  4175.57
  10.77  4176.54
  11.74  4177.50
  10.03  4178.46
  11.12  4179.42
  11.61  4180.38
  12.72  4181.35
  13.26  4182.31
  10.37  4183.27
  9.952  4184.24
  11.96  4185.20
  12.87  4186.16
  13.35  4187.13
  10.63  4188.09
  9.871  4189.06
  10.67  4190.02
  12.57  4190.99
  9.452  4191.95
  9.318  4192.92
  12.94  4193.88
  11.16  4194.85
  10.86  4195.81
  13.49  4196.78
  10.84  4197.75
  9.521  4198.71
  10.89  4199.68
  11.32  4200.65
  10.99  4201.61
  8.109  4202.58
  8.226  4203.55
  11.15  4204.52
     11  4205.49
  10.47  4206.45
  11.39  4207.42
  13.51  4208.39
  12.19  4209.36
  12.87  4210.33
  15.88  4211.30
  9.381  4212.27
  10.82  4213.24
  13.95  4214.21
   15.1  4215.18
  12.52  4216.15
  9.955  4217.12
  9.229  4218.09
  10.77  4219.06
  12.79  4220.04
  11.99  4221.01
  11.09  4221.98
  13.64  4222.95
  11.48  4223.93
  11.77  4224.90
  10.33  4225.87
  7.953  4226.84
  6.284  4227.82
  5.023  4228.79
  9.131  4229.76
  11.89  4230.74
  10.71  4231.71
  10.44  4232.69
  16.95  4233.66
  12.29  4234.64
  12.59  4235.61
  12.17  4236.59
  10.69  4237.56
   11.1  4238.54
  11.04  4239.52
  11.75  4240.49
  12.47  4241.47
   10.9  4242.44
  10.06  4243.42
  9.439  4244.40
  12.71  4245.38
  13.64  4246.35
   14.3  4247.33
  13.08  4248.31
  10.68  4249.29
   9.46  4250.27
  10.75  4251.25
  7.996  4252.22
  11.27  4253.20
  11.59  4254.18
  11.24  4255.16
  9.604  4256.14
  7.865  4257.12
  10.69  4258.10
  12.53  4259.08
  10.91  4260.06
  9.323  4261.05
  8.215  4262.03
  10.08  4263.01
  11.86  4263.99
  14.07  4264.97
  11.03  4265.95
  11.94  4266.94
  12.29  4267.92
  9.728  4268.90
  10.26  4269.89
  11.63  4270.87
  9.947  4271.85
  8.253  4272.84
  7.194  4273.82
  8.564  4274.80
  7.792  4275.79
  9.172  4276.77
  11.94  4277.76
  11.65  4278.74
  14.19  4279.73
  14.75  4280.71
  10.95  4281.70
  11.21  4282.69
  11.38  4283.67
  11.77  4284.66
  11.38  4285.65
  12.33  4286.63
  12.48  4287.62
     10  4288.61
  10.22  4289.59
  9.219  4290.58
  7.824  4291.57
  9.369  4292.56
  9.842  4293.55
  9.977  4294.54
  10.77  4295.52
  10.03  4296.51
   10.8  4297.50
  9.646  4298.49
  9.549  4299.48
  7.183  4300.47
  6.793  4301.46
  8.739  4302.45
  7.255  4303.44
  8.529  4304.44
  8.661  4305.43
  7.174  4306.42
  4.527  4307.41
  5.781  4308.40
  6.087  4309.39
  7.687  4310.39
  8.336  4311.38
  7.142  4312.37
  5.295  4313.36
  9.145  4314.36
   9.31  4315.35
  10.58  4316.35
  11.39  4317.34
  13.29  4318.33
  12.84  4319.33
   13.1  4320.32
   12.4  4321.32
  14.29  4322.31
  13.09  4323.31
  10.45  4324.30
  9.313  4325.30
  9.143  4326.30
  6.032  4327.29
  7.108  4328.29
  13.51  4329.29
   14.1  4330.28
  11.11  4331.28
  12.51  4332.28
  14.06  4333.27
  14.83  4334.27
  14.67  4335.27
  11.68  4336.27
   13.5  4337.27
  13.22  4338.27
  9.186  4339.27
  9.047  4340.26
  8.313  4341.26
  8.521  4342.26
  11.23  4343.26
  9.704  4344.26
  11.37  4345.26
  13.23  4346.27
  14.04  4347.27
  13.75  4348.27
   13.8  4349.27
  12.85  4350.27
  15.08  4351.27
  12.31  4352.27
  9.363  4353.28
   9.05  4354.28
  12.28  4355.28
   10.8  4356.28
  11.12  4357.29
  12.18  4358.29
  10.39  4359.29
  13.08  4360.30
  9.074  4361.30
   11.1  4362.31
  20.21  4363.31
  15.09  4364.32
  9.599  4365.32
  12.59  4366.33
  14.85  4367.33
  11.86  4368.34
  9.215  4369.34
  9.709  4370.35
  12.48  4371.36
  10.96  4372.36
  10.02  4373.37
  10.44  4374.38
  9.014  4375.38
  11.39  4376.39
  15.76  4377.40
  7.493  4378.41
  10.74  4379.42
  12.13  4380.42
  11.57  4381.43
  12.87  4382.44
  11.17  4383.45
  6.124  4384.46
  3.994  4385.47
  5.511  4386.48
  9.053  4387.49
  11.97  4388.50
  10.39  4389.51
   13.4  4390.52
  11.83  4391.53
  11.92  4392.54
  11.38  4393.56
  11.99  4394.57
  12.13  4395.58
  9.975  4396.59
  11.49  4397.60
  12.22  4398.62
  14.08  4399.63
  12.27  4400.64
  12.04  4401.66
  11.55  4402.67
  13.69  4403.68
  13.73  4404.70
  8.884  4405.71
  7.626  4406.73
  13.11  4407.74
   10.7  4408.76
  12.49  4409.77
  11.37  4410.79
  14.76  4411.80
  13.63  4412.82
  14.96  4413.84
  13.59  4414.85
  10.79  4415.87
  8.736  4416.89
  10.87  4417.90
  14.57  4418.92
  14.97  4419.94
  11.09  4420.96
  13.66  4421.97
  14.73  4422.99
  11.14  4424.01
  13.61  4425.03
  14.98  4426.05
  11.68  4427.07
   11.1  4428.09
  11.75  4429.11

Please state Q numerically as 5.9 angstrom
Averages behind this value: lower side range 11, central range 9.94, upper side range 11.6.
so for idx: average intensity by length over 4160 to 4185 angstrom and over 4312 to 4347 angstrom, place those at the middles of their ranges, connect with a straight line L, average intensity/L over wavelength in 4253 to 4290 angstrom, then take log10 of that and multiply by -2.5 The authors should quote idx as 0.03 mag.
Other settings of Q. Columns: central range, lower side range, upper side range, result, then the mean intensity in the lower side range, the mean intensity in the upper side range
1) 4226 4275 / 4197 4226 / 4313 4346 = 2.8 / 11.5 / 11.2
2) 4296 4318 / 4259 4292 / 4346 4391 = 5.5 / 10.7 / 11.4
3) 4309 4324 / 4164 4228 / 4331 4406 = 1.5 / 11.3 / 11.5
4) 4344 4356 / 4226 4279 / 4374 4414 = -1.3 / 10.7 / 11.2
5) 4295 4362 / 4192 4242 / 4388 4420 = 6.9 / 11.2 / 12.1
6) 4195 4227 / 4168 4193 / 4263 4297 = -1.2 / 11.1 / 10.7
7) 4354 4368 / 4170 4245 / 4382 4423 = -1.0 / 11.2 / 11.6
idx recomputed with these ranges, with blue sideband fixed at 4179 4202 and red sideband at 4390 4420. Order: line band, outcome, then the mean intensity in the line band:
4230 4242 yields -0.04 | 11.9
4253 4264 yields 0.12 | 10.3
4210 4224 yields -0.06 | 12.1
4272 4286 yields 0.09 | 10.7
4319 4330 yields 0.07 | 11.1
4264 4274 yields 0.08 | 10.8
